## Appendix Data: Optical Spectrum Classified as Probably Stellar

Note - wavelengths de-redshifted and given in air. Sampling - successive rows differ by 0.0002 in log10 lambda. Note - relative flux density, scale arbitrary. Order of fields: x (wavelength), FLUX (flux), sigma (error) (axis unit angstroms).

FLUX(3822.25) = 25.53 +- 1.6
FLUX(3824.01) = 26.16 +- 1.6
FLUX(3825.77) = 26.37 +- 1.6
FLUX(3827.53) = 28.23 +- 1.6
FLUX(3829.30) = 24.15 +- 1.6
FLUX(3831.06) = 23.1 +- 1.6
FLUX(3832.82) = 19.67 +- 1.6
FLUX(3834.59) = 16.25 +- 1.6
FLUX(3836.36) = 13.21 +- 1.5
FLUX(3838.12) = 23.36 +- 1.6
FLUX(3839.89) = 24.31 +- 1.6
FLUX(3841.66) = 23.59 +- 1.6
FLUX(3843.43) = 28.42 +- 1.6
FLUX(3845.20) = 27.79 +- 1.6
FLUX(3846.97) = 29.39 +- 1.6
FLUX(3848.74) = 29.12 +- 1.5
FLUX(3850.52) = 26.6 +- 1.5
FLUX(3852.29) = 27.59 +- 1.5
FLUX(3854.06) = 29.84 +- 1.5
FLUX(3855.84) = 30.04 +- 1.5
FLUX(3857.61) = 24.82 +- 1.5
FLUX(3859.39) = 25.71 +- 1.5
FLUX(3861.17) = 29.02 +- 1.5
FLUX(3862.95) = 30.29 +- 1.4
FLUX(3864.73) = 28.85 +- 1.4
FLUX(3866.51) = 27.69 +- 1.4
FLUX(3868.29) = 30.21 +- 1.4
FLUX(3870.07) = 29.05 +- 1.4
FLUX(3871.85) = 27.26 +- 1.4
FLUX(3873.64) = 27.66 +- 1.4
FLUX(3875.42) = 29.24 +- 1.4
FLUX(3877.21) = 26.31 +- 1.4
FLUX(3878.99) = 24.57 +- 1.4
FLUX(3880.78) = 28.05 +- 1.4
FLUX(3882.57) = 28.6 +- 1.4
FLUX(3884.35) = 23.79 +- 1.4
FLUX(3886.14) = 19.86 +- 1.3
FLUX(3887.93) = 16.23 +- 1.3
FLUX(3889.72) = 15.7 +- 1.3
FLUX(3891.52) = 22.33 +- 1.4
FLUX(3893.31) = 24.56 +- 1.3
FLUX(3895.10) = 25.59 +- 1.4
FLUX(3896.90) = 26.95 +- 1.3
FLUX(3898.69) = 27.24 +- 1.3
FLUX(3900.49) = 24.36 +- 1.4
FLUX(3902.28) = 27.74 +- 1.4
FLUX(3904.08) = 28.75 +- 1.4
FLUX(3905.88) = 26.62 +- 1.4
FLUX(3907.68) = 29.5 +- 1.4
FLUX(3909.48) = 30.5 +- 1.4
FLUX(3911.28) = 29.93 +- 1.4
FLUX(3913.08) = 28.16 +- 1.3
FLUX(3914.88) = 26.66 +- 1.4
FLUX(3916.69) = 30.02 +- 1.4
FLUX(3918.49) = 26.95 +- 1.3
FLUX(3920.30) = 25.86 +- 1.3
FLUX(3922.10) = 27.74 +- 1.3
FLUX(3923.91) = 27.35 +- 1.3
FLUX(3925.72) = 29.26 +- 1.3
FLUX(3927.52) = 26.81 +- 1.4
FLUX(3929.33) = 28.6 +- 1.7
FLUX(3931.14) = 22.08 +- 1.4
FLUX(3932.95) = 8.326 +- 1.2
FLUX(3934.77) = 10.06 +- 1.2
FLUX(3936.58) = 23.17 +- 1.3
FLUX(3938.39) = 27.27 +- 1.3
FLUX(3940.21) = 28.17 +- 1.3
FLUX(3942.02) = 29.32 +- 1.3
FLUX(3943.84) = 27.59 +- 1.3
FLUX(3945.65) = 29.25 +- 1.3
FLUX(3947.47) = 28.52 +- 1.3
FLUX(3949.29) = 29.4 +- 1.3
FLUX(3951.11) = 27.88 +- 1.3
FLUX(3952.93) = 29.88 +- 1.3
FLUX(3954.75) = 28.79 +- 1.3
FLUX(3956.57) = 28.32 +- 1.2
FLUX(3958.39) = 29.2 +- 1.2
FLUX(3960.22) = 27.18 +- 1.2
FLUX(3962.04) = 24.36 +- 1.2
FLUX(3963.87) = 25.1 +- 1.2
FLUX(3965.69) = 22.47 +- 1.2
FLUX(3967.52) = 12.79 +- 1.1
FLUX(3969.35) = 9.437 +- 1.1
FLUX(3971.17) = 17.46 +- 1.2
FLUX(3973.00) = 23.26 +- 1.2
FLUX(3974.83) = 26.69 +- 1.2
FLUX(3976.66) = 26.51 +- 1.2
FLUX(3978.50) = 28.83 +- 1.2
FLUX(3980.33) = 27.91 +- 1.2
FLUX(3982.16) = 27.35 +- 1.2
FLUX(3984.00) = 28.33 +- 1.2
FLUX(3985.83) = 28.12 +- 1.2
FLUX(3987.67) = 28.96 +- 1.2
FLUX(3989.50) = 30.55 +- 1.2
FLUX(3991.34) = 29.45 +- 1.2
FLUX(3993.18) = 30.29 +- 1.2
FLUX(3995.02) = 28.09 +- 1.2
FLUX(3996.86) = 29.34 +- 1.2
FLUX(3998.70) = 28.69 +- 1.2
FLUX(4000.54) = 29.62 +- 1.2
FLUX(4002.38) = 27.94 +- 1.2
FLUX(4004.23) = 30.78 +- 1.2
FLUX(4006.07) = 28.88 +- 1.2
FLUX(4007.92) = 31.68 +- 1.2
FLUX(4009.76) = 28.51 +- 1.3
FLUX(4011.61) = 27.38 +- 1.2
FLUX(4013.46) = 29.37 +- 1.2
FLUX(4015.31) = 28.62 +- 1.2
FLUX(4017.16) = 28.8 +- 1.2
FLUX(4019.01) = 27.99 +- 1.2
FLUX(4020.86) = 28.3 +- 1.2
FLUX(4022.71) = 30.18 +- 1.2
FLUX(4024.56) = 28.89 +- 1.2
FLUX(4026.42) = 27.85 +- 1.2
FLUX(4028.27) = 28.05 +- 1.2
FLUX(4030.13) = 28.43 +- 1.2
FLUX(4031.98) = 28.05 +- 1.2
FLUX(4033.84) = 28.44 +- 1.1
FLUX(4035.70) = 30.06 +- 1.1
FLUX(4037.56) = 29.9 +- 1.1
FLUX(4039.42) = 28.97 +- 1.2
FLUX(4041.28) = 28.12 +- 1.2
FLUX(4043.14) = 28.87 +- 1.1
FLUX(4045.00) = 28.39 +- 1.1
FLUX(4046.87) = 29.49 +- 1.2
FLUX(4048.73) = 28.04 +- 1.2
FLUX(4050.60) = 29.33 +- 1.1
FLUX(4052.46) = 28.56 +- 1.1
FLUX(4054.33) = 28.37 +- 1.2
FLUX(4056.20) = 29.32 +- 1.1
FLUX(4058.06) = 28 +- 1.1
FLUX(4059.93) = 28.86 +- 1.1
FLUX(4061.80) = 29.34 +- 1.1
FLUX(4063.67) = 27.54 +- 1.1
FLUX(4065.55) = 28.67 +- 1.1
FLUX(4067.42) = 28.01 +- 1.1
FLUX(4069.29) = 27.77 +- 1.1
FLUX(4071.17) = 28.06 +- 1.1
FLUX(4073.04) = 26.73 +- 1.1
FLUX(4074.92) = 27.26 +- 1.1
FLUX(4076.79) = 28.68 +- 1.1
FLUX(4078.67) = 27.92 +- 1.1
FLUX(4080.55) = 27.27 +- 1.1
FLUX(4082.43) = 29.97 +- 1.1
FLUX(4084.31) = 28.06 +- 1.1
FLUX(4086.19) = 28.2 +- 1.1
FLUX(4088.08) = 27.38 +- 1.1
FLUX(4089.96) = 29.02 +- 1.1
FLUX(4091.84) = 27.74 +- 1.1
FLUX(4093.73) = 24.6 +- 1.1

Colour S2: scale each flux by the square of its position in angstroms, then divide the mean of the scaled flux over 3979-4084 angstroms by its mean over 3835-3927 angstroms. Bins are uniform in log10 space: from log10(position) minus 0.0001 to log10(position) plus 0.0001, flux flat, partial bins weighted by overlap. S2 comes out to 1.2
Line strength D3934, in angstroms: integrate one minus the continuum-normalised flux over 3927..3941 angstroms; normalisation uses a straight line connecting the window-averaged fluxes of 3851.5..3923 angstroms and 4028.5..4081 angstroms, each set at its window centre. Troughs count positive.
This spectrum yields 2.88 angstroms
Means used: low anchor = 26.7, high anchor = 28.4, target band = 21.6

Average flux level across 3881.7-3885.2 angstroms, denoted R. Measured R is 26.3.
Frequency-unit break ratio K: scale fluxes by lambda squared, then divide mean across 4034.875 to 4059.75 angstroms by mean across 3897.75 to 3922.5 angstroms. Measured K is 1.1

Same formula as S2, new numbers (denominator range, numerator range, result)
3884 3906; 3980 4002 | 1.28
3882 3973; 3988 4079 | 1.21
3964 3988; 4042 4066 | 1.26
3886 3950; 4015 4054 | 1.19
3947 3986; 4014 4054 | 1.18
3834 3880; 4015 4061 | 1.18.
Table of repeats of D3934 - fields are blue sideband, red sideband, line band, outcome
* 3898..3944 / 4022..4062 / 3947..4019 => 1.06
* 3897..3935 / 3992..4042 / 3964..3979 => 3.66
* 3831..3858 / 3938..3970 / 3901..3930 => -2.88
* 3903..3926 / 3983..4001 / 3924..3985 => 8.10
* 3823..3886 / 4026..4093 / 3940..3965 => -0.72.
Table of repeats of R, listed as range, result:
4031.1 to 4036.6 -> 28.8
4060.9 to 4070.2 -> 28.3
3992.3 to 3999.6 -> 29.1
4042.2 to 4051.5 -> 28.8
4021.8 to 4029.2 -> 28.7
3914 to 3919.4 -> 27.8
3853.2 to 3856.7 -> 29.9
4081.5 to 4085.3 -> 29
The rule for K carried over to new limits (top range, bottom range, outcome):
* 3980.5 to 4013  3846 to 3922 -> 1.15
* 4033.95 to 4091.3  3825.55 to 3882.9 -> 1.20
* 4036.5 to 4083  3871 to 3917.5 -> 1.19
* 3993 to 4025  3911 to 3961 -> 1.14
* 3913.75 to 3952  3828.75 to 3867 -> 1.05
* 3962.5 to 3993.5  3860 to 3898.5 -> 1.01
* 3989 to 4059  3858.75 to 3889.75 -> 1.19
